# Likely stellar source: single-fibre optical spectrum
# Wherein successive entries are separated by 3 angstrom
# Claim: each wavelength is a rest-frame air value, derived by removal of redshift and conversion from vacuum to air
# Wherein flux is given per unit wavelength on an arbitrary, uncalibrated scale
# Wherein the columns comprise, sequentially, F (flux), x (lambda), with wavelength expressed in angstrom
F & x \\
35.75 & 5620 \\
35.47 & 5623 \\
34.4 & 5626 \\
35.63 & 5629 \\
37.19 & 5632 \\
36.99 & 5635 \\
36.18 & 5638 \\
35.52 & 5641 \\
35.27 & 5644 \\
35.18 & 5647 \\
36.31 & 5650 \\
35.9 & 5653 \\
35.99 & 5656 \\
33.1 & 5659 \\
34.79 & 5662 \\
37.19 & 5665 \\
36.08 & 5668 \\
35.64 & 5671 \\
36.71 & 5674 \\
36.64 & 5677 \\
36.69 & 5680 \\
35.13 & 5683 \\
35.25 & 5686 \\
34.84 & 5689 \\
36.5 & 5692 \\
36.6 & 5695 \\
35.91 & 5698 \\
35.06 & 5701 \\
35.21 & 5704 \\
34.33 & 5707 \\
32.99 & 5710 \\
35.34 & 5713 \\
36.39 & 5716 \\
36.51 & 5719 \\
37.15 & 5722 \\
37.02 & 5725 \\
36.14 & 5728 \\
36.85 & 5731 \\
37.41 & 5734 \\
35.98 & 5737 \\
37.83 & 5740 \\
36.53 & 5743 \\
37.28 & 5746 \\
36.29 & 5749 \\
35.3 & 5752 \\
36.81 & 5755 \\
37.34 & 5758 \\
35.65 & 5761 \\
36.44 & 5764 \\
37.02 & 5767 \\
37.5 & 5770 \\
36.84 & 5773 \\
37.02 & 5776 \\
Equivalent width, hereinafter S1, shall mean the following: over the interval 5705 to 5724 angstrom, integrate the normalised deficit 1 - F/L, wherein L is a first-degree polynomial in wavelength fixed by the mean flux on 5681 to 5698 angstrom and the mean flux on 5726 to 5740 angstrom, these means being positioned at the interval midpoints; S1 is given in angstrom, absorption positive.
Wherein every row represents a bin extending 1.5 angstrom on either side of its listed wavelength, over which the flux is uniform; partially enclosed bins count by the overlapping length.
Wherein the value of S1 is 0.43 angstrom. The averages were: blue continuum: 35.7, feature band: 35.5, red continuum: 36.7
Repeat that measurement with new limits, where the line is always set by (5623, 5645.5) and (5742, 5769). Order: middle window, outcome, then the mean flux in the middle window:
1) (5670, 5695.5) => 0.10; 36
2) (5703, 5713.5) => 0.56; 34.3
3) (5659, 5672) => 0.15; 35.6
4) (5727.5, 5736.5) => -0.09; 36.8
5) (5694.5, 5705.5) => 0.19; 35.6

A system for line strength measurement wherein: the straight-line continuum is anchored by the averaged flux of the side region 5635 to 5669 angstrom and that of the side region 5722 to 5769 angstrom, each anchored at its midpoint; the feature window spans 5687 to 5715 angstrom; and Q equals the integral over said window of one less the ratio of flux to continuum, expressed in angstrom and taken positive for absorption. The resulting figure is 0.7 angstrom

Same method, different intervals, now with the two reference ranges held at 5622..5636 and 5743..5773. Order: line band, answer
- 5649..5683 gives 0.2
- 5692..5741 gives 0.5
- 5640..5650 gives 0.2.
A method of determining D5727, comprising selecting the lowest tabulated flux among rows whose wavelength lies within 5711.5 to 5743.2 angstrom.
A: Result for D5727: 35.34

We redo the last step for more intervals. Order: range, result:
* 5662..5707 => 34.33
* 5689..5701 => 34.84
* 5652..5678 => 33.1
